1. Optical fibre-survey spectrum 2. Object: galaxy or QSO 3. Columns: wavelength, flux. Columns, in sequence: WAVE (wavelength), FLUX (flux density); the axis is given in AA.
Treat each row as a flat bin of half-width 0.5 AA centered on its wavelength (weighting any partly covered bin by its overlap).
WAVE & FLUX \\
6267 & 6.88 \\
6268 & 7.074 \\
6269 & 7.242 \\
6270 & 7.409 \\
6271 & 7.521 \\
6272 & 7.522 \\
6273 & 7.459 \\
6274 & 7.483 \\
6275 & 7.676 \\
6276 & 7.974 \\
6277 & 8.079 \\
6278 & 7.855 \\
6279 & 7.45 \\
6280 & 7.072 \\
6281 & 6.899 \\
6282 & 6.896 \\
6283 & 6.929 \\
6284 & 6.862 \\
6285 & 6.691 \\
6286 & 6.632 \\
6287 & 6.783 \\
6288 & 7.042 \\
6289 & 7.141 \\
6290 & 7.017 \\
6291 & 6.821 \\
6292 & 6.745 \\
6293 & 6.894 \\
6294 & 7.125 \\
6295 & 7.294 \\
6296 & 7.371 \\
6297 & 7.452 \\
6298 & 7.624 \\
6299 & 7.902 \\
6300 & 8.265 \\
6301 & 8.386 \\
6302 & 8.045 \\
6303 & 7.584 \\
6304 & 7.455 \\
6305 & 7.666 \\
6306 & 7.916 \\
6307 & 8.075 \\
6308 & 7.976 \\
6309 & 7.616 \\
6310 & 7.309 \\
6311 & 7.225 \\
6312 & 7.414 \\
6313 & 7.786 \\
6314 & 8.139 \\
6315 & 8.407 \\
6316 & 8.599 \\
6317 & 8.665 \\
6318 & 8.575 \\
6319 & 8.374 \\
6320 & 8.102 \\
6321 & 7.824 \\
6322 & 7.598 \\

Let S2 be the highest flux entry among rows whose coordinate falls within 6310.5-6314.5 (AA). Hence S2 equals 8.139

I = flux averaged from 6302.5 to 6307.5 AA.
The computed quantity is 7.74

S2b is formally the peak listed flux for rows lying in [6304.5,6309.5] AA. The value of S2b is 8.075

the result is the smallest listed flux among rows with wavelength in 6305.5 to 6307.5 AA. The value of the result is 7.916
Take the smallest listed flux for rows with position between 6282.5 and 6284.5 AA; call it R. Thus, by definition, 6.862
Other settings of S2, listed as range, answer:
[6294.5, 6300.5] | 8.265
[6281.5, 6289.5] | 7.141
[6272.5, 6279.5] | 8.079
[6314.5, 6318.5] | 8.665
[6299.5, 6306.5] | 8.386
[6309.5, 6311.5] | 7.309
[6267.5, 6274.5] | 7.522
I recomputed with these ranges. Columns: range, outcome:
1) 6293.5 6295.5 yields 7.21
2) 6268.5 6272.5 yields 7.42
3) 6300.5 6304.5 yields 7.87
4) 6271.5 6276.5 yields 7.62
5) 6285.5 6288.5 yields 6.82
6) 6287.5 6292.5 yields 6.95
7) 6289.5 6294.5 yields 6.92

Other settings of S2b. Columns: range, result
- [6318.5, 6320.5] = 8.374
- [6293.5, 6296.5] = 7.371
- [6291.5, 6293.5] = 6.894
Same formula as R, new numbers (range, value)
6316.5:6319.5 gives 8.374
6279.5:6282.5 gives 6.896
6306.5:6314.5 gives 7.225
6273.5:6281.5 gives 6.899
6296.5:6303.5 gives 7.452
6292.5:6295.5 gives 6.894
